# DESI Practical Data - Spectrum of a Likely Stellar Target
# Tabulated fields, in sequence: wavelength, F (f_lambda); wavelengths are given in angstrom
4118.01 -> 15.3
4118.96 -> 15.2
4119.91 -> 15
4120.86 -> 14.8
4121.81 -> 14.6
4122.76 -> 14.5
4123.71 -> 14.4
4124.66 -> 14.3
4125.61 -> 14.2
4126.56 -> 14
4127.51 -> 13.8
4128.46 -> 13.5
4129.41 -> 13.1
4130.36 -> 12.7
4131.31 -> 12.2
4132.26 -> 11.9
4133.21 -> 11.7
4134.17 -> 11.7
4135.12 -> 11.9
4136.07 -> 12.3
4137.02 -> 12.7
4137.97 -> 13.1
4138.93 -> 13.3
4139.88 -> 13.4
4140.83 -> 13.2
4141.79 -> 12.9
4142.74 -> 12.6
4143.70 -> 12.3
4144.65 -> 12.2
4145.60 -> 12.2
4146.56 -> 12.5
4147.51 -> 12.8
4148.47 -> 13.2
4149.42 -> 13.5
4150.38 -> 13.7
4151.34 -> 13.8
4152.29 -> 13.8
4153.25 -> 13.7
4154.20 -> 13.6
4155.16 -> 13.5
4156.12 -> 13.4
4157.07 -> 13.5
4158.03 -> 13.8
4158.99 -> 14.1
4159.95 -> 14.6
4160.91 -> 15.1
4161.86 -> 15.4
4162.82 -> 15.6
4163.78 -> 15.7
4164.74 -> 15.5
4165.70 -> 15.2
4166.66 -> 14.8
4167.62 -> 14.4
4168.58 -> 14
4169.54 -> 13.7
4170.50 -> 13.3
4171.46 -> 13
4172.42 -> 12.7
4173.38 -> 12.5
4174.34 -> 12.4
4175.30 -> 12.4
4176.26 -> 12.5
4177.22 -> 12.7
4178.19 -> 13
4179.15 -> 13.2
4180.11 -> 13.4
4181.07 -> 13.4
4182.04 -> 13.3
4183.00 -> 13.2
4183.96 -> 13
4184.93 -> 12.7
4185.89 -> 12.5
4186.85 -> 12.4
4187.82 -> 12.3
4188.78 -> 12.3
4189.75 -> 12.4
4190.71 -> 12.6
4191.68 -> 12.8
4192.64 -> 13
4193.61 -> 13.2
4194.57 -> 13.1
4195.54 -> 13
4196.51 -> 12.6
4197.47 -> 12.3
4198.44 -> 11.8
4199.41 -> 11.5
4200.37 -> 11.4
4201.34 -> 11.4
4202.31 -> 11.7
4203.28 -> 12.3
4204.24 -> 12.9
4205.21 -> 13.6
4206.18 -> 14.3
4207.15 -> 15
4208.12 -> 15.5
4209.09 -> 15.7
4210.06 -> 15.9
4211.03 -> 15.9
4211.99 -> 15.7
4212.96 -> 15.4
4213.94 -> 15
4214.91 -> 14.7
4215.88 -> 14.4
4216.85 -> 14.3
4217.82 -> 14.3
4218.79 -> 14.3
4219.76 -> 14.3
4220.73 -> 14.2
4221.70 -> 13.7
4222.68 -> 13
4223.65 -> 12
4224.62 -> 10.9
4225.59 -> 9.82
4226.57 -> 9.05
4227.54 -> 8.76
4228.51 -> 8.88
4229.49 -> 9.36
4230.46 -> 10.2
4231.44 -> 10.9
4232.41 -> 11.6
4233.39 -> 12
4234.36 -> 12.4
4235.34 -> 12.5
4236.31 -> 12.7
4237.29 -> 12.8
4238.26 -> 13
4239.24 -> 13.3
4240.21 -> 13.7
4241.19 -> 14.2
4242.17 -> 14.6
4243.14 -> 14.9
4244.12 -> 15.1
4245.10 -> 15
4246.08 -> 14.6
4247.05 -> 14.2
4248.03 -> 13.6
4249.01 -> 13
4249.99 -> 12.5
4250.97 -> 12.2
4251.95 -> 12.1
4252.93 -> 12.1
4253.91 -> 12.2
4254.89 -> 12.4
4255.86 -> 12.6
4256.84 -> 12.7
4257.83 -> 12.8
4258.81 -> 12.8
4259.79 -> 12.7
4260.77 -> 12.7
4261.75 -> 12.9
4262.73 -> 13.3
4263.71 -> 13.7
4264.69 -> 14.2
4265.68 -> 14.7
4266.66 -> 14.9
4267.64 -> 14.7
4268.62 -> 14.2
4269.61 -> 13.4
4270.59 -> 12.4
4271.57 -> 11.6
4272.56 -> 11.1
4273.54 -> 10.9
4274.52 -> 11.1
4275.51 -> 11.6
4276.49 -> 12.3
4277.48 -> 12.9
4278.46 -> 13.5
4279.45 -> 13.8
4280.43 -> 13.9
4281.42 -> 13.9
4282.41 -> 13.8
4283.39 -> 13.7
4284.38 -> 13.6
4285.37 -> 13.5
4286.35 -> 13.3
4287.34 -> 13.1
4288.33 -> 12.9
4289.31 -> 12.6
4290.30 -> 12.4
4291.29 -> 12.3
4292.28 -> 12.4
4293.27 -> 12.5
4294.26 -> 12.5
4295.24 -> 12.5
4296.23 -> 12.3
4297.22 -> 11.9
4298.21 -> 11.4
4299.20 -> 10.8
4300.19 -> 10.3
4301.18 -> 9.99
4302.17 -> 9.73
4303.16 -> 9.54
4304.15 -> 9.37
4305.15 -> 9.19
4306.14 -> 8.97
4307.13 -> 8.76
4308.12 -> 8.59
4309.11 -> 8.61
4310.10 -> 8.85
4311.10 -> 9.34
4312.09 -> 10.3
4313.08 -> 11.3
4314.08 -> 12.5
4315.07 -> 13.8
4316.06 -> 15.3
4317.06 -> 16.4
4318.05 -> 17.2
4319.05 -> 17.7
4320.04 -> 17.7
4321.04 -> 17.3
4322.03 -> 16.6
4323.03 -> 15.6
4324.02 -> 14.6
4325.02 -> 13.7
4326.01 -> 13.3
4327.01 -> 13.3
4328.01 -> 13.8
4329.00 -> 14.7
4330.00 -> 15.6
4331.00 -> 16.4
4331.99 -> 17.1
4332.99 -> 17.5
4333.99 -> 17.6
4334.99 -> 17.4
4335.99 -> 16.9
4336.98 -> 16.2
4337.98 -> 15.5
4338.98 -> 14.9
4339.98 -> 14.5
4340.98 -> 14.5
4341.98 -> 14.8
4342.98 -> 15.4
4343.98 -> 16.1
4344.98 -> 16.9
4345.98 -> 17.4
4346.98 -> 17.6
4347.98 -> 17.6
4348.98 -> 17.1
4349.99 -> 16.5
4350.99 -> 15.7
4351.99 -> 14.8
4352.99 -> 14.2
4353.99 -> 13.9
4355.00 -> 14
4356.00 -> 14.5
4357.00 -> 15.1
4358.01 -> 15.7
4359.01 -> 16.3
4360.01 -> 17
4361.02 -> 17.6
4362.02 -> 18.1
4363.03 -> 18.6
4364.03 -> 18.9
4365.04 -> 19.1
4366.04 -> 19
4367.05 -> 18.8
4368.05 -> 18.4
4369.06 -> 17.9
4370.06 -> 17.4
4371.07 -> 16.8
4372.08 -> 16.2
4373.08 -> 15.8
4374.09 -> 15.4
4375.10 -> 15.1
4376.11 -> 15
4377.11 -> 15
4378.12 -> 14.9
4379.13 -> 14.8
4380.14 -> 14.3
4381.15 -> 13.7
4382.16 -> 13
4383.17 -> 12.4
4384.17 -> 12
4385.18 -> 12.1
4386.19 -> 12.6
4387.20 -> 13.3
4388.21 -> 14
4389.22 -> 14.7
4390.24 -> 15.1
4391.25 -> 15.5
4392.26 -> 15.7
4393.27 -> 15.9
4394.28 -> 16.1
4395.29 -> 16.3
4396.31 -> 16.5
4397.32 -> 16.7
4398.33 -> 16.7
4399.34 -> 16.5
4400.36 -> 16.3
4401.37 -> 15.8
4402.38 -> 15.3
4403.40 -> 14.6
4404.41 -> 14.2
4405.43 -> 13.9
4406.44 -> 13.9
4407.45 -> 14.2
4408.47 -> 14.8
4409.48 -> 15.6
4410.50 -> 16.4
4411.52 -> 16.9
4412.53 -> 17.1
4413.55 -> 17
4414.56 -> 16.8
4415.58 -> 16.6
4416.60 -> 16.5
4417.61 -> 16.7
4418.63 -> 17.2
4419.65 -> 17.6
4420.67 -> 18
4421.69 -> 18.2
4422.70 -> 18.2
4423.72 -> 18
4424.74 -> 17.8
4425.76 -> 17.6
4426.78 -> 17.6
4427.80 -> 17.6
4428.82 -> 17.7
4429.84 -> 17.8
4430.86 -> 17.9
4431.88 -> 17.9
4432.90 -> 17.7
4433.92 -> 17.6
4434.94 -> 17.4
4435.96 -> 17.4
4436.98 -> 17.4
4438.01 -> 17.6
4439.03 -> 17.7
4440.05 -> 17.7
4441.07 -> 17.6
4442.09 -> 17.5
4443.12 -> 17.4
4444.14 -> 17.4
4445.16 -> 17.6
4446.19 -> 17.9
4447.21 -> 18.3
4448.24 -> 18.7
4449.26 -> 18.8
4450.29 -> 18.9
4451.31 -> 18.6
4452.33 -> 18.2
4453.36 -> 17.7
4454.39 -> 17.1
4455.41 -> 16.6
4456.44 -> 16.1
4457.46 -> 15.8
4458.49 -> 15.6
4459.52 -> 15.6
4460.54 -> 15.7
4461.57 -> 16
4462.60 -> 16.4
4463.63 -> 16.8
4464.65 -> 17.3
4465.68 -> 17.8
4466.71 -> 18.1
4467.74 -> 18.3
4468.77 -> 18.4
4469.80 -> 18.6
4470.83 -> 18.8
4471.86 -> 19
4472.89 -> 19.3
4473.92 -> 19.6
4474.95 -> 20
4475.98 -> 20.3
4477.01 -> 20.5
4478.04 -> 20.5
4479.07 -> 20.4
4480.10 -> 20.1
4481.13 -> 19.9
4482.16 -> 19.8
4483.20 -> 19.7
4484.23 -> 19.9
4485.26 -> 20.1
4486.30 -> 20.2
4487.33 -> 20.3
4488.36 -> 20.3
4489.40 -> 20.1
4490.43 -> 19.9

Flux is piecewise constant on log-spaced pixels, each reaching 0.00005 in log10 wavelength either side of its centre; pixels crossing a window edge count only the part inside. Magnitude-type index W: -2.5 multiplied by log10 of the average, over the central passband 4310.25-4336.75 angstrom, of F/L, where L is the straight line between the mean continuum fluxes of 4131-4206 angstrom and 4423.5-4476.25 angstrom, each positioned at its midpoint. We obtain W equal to 0.043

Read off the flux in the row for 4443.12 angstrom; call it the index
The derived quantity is 17.4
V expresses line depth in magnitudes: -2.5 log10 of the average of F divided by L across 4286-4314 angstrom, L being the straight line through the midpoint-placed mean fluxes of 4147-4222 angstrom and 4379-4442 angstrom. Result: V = 0.34 mag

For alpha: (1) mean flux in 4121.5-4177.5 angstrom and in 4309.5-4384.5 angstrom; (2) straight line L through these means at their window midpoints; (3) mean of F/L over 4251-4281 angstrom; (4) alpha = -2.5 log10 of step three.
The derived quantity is 0.14 mag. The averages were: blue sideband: 13.4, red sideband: 15.6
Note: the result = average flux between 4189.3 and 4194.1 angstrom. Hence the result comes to 12.8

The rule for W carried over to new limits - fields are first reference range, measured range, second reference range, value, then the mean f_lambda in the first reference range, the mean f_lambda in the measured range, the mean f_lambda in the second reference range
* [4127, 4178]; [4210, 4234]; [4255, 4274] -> 0.04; 13.3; 12.7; 13.1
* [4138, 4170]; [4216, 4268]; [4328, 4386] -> 0.15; 13.8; 12.8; 15.9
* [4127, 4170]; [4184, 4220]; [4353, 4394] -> 0.04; 13.5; 13.5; 15.6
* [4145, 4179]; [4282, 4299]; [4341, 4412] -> 0.17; 13.7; 12.7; 15.7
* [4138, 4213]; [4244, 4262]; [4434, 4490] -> 0.13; 13.4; 13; 18.3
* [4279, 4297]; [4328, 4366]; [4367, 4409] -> -0.14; 13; 16.3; 15.1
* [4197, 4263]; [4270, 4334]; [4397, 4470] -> 0.13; 13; 12.8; 17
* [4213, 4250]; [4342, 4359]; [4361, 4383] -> 0.01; 12.9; 15.8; 16.4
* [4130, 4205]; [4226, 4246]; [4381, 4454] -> 0.14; 13.1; 12.3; 16.5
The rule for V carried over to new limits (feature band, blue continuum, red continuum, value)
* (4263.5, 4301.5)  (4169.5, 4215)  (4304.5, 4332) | 0.048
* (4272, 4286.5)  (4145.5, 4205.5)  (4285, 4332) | -0.002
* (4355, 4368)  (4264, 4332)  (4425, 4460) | -0.161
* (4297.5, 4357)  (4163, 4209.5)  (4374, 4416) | 0.031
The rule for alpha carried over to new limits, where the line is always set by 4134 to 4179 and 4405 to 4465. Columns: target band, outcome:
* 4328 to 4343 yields -0.005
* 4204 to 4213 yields -0.067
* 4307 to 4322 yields 0.183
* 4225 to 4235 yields 0.362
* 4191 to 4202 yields 0.133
